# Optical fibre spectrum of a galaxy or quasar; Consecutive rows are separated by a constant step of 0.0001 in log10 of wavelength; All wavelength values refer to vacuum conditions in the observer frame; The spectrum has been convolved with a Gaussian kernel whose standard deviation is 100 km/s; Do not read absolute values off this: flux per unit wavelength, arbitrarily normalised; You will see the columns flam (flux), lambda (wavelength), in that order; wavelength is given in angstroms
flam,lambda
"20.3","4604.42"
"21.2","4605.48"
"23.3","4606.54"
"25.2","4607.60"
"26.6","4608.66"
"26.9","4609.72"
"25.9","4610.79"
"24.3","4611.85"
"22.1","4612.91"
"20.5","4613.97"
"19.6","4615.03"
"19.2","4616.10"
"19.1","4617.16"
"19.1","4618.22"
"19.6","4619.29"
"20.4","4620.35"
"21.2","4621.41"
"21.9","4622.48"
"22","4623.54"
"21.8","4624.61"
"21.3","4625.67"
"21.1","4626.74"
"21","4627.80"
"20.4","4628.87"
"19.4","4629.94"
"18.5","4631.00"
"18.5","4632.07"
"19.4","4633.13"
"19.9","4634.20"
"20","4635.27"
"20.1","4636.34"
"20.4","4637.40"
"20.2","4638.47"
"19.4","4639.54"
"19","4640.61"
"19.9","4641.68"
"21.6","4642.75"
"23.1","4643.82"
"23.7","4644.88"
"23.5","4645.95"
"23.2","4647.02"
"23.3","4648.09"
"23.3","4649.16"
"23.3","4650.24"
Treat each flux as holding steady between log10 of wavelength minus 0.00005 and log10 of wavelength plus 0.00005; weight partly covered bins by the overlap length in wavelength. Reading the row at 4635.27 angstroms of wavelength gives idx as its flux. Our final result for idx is 20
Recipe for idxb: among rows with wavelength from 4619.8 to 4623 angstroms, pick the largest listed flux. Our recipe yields 21.9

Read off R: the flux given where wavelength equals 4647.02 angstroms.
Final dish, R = 23.2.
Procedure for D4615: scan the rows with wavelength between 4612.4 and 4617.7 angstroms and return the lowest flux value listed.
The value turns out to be 19.1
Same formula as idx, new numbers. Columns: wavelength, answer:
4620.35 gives 20.4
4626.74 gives 21.1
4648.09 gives 23.3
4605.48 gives 21.2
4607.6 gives 25.2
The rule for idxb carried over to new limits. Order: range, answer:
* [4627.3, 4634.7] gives 21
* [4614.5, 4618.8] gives 19.6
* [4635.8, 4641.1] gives 20.4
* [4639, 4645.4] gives 23.7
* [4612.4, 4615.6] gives 22.1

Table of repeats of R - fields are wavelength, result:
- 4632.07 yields 18.5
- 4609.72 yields 26.9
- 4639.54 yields 19.4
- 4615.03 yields 19.6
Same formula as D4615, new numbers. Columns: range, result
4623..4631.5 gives 18.5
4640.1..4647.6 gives 19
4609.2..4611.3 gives 25.9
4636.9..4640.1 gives 19.4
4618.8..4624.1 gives 19.6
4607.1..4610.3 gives 25.2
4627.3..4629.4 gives 20.4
